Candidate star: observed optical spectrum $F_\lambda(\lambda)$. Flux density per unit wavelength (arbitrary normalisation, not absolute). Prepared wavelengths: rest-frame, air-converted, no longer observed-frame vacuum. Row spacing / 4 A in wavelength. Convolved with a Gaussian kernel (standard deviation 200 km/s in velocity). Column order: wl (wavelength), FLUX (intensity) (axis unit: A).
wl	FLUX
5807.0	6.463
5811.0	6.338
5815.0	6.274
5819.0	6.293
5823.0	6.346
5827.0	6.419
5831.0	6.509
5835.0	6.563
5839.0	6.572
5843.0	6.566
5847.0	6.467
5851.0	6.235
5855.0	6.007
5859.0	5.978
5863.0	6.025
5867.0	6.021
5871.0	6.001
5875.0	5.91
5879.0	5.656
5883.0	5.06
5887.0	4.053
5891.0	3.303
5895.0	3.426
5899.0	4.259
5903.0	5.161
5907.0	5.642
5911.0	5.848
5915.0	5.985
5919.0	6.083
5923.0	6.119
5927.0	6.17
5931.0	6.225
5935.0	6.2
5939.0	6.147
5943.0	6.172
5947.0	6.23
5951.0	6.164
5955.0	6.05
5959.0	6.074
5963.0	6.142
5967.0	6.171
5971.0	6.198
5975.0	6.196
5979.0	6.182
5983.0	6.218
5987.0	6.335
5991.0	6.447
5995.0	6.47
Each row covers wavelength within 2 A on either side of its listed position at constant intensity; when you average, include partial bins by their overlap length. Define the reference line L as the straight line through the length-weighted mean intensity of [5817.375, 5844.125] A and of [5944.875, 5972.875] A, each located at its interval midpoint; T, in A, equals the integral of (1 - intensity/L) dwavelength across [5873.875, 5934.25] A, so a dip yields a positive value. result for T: 9.7 A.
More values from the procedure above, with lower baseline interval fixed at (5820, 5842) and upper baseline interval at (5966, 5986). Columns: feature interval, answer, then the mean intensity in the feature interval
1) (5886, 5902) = 6.4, 3.83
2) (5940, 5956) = 0.2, 6.16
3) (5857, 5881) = 1.8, 5.93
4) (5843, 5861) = 0.6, 6.22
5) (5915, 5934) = 0.5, 6.13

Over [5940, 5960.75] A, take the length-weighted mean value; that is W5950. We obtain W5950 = 6.14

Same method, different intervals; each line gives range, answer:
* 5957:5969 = 6.13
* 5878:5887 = 5.03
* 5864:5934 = 5.37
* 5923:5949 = 6.19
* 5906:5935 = 6.04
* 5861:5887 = 5.65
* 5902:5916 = 5.67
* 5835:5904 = 5.49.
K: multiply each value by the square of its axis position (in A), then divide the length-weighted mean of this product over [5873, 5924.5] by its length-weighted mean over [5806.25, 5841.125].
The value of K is 0.82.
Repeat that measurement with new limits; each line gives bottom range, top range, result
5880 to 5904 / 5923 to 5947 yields 1.48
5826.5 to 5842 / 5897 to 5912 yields 0.81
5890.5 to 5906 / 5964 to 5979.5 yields 1.50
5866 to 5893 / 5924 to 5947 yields 1.23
